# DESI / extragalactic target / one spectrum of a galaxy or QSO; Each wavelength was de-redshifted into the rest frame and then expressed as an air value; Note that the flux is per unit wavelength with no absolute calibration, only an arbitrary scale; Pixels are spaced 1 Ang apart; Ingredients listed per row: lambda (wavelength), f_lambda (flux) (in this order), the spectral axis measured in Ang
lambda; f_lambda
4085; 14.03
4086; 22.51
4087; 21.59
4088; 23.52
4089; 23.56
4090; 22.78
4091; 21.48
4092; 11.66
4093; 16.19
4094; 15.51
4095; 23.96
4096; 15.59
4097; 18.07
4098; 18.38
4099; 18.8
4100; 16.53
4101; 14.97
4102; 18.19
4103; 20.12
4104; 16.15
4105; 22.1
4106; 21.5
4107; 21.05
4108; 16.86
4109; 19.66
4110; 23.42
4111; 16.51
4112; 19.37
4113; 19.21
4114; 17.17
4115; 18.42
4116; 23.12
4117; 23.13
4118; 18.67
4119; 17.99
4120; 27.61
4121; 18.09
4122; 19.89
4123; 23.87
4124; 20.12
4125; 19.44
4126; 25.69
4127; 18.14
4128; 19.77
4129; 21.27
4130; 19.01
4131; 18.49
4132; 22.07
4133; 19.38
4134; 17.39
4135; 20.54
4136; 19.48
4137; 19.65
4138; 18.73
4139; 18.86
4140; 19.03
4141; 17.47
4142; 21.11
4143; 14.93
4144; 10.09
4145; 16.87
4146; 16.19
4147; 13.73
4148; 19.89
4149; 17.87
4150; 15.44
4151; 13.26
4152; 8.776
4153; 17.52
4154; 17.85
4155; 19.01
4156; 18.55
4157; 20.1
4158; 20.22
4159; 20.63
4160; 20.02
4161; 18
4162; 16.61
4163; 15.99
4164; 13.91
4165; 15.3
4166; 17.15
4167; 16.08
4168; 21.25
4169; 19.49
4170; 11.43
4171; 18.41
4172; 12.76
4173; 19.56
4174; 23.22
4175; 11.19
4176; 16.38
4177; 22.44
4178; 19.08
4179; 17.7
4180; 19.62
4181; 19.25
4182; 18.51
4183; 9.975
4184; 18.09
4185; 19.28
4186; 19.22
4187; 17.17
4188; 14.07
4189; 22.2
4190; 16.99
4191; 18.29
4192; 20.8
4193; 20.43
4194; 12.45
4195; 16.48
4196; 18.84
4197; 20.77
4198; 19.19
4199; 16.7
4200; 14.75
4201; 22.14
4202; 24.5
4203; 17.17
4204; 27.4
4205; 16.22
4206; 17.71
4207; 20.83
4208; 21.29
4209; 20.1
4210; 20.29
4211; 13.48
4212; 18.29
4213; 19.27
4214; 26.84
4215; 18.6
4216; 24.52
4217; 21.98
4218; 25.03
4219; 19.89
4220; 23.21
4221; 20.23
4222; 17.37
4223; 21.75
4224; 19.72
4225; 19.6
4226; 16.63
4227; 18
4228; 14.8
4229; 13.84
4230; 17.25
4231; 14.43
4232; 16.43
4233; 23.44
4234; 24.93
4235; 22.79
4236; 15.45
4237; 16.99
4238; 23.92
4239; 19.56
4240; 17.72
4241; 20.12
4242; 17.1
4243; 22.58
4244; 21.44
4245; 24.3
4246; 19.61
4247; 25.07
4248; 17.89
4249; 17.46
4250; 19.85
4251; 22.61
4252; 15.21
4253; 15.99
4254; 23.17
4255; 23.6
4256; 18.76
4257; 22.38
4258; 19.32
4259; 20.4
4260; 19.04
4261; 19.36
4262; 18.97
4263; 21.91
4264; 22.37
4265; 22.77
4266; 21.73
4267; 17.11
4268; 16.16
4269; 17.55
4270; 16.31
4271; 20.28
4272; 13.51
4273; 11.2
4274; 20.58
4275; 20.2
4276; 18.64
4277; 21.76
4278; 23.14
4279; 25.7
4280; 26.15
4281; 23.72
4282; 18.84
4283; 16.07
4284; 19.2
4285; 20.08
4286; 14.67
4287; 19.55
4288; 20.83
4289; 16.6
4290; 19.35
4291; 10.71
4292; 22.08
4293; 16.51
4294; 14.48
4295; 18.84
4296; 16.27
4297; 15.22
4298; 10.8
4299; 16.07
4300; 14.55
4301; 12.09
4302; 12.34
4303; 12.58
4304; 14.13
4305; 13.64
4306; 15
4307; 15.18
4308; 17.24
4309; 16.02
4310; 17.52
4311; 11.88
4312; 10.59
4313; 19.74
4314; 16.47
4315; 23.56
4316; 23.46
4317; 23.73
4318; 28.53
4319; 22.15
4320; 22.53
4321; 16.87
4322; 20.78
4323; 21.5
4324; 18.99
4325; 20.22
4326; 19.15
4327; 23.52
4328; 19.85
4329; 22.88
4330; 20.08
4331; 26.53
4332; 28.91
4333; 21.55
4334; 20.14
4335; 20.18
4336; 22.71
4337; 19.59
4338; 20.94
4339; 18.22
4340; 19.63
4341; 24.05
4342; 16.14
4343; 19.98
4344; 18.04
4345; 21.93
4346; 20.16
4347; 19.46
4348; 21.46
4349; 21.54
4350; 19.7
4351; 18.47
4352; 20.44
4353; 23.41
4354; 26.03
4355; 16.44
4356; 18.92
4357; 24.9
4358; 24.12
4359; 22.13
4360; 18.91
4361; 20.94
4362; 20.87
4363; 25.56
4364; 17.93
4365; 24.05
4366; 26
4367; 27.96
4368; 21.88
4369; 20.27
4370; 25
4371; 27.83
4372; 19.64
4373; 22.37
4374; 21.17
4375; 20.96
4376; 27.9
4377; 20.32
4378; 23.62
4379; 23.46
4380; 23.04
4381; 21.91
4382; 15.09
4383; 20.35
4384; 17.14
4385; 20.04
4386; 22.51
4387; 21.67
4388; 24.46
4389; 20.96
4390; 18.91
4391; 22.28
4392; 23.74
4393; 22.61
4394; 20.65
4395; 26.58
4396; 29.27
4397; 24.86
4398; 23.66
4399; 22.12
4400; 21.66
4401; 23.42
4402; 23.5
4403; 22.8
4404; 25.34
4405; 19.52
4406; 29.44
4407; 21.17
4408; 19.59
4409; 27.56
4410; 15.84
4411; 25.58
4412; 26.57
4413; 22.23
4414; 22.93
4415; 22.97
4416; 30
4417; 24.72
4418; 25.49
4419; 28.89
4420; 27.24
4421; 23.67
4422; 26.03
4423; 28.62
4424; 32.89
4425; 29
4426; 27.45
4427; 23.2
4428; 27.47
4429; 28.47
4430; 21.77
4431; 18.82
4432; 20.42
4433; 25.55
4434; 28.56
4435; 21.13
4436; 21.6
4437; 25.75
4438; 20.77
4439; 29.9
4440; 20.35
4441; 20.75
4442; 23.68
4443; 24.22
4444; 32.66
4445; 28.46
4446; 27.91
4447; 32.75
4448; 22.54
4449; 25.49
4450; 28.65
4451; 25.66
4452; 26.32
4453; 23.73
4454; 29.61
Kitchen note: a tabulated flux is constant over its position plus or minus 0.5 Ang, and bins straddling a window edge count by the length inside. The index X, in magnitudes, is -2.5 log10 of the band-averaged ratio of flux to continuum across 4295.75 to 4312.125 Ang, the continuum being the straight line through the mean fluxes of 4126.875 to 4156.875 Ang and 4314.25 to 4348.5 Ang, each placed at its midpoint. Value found 0.41 mag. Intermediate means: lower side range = 17.7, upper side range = 21.4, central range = 14.2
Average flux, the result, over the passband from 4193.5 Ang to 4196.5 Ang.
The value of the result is 15.9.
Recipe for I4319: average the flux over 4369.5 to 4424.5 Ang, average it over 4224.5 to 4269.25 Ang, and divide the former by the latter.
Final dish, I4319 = 1.2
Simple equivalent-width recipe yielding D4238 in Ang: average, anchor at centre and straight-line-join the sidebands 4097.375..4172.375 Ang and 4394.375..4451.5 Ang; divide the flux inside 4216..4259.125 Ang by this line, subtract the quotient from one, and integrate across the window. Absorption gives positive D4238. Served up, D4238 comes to 1.9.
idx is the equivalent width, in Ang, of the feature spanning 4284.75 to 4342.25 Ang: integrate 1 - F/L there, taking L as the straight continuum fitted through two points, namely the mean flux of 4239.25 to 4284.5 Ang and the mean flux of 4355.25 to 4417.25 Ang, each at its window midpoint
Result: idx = 7.0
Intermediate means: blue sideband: 19.9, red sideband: 22.8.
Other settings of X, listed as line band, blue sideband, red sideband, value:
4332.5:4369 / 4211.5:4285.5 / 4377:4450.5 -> 0.06 mag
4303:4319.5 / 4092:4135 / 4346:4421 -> 0.22 mag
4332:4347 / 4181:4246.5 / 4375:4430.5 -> 0.09 mag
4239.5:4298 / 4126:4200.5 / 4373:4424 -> 0.05 mag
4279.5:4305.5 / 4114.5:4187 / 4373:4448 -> 0.27 mag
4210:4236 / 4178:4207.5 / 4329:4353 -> -0.03 mag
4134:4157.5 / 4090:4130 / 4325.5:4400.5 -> 0.15 mag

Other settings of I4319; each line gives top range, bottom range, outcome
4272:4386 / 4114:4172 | 1.08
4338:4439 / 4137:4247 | 1.24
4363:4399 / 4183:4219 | 1.17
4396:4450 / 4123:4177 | 1.39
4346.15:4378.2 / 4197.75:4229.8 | 1.12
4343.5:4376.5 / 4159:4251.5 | 1.16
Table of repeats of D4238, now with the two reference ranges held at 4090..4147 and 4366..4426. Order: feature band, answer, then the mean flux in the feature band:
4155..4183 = 2.97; 17.8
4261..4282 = 1.58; 19.9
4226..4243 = 1.91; 18.6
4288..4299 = 2.82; 16.3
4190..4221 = 0.93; 19.9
